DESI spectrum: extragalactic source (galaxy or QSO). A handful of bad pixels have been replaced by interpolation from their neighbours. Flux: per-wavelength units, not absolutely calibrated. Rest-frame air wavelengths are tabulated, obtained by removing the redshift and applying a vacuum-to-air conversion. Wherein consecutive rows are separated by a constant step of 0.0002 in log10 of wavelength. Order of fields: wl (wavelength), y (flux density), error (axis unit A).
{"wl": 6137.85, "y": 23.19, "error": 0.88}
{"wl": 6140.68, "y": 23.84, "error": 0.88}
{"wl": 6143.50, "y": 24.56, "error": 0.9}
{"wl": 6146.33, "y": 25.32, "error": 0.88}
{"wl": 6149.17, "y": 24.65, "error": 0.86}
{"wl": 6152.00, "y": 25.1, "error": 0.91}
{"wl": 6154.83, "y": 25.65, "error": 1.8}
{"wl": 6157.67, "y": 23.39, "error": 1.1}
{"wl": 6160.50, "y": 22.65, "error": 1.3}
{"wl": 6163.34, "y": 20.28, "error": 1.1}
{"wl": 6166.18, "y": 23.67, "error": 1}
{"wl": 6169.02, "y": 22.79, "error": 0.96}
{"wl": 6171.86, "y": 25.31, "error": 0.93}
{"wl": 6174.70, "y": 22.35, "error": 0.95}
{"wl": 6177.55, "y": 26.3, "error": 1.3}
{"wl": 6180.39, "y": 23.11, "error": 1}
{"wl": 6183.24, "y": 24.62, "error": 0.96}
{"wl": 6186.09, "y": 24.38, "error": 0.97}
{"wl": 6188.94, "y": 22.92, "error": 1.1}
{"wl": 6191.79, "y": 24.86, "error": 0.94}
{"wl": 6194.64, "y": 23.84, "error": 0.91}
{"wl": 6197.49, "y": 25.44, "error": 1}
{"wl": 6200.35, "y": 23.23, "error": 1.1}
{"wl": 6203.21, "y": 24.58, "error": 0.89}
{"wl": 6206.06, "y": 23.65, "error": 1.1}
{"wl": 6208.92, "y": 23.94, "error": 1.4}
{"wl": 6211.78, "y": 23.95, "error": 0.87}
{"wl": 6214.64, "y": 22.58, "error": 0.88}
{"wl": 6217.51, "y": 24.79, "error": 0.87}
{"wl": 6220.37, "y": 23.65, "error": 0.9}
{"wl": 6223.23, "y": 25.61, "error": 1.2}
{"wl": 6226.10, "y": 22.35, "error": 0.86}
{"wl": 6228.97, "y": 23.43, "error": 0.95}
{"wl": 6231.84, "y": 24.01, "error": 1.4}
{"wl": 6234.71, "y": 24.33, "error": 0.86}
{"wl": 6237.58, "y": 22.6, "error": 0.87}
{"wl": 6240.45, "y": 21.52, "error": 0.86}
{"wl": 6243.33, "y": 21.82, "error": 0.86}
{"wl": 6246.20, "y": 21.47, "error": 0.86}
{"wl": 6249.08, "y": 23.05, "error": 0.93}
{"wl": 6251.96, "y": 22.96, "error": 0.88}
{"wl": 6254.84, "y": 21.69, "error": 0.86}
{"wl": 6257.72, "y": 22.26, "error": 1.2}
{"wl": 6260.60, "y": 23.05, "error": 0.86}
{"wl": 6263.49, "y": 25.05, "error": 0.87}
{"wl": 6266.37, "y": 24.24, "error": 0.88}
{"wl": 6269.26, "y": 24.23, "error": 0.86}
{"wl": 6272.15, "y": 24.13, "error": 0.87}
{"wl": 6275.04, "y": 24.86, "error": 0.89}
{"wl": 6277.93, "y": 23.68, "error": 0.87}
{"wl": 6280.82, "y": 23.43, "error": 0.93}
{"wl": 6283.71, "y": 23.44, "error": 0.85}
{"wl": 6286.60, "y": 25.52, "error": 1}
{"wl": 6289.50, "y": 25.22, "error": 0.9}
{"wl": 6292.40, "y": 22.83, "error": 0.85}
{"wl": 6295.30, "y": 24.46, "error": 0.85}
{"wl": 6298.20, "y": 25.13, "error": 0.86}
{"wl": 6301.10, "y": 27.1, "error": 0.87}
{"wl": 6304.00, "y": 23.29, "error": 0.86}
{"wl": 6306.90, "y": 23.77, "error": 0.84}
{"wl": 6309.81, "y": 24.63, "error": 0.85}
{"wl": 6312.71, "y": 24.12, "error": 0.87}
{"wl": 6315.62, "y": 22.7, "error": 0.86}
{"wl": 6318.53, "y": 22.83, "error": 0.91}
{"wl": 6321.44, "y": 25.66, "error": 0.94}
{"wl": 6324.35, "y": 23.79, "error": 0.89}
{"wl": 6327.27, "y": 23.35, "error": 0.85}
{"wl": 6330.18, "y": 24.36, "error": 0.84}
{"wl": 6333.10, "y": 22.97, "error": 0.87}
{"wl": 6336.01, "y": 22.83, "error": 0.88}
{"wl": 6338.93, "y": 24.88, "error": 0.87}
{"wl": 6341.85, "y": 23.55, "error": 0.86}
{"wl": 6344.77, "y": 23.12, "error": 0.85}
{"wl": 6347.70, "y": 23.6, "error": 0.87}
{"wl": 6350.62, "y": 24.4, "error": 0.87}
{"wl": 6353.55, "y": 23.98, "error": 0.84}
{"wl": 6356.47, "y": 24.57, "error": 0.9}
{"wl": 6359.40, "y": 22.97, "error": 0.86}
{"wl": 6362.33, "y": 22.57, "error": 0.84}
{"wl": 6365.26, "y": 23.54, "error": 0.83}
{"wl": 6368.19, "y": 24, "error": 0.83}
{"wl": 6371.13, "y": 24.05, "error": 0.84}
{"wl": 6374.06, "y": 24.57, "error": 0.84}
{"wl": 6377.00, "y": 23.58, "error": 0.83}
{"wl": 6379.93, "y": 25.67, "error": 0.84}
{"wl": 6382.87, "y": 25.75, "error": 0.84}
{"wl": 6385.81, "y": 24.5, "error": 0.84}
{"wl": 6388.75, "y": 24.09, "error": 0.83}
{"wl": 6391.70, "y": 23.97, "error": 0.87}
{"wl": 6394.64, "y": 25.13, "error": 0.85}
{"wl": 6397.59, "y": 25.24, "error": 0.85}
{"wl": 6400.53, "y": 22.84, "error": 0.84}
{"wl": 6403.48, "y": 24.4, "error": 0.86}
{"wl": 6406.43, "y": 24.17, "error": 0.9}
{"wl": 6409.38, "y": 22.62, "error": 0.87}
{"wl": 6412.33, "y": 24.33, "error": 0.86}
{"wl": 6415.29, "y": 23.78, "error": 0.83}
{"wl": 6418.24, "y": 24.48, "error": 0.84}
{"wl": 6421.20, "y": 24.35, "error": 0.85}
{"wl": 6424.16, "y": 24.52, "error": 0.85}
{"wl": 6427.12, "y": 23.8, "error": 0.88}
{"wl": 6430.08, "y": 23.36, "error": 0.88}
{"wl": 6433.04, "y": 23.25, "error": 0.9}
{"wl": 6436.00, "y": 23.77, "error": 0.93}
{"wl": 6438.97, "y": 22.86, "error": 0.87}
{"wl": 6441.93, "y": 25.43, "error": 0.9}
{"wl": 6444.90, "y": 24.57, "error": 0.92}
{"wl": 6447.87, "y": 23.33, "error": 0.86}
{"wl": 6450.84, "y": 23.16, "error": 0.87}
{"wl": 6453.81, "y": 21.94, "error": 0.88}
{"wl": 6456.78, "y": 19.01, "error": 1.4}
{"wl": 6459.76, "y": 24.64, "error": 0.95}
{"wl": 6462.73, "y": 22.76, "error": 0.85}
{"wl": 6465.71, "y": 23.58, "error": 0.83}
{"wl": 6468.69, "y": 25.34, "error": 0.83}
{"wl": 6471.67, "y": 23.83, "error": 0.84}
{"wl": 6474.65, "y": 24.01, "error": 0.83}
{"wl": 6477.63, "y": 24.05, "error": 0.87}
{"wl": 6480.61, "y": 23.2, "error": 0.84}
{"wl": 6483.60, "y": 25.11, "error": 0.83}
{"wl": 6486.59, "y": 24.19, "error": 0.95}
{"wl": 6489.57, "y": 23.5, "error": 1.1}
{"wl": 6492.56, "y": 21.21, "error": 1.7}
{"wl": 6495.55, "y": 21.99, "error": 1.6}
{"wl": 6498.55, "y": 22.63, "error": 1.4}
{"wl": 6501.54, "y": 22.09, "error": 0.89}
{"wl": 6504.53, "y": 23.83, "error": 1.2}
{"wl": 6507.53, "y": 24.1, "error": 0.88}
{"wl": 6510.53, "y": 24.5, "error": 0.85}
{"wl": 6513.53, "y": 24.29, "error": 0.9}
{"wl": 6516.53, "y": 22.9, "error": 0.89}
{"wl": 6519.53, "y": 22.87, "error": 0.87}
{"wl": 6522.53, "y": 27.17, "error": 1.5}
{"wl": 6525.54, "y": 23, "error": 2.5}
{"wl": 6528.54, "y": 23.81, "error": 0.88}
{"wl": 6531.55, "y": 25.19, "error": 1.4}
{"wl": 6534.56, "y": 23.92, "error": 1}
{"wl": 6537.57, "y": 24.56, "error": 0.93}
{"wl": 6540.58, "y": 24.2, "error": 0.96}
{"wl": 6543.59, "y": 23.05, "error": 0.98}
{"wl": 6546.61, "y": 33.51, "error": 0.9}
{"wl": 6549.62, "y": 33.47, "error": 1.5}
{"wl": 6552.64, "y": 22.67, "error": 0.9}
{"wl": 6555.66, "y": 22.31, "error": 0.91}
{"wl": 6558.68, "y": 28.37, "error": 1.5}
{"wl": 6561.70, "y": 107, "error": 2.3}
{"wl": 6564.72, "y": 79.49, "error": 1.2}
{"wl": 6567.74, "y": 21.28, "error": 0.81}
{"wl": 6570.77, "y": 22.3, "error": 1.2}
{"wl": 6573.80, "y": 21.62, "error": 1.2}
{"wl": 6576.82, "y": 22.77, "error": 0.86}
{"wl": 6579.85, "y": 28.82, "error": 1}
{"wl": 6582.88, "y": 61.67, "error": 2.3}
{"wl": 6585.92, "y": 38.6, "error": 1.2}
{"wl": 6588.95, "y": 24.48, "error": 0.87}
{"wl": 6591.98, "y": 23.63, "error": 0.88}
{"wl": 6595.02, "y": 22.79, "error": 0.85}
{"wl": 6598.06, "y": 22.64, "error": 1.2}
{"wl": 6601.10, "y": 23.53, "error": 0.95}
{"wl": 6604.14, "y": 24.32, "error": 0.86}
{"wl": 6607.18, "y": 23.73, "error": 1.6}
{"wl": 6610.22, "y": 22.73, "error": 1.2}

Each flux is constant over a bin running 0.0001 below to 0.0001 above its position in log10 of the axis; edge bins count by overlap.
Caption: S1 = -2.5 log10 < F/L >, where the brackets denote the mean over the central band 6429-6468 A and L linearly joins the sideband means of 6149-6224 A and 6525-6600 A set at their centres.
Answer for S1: 0.27 mag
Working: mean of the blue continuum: 24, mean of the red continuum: 32.3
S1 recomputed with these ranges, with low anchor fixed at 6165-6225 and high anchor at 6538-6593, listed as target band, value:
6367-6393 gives 0.21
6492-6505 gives 0.44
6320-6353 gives 0.19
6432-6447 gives 0.30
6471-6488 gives 0.34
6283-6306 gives 0.10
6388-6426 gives 0.26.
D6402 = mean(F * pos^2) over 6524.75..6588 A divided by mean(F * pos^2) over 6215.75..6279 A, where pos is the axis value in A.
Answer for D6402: 1.6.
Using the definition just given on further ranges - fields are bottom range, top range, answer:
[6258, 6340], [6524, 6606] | 1.42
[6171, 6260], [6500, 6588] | 1.47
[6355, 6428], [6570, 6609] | 1.22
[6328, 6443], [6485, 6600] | 1.28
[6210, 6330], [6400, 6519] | 1.05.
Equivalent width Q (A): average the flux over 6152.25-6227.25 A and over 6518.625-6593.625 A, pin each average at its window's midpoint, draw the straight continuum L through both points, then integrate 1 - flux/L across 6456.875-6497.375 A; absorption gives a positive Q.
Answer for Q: 9.4 A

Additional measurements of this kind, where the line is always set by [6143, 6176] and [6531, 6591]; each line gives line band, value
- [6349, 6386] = 6.6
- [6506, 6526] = 5.5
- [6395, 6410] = 3.1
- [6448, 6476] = 7.7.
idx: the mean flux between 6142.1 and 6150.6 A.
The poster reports 24.8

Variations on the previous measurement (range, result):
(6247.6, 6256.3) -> 22.6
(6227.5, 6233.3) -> 23.7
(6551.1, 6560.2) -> 24.6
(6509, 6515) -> 24.4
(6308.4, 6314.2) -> 24.4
